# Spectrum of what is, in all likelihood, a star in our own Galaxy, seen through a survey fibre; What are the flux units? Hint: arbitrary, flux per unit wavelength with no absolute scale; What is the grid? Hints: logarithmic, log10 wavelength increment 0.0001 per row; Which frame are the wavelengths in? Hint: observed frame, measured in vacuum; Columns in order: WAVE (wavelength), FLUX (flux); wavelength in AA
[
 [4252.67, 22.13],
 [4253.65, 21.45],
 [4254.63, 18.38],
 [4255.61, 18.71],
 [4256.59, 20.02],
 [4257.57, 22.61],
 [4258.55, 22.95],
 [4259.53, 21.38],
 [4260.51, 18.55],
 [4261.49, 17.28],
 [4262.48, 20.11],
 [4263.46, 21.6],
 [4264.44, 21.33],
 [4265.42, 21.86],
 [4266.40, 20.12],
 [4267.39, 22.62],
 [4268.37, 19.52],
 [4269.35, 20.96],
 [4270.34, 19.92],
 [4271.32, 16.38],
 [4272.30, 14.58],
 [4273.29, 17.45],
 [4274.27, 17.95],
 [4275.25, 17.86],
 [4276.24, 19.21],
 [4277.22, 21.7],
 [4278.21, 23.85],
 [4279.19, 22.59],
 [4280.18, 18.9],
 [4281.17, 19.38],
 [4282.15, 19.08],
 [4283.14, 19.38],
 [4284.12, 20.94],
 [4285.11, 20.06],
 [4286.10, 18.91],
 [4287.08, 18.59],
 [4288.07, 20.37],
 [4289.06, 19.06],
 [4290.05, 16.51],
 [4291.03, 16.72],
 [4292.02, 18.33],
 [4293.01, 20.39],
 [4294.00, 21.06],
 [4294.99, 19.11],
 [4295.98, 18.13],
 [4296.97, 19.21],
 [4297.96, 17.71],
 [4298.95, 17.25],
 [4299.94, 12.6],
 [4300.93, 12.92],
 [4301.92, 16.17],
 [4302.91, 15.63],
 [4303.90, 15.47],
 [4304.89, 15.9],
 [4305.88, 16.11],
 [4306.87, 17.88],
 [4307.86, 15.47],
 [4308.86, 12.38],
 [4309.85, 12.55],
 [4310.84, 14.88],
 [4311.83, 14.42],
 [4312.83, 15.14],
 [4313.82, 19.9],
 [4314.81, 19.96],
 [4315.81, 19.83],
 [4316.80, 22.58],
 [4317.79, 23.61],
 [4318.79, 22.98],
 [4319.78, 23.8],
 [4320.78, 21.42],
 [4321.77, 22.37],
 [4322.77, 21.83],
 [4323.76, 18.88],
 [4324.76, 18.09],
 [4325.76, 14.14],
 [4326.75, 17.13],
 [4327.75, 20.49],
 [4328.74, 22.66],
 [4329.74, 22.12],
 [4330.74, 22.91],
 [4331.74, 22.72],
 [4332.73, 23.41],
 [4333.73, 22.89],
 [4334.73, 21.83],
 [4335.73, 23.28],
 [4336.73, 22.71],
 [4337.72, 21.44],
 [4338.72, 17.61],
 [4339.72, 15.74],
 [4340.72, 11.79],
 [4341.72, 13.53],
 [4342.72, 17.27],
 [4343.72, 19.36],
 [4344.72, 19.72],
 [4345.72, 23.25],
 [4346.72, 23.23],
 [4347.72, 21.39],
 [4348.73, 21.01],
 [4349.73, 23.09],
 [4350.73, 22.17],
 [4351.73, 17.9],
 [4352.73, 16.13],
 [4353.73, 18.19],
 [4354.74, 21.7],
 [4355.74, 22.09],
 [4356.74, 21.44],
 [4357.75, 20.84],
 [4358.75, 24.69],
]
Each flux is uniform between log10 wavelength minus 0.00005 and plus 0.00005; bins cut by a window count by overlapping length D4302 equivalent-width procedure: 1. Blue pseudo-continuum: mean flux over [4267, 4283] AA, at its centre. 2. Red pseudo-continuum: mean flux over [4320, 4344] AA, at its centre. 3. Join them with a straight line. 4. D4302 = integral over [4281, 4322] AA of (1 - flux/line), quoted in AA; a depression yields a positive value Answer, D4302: 3.1 AA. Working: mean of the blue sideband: 19.5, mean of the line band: 18.2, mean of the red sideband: 19.9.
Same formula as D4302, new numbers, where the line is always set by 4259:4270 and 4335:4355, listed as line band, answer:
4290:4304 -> 2.0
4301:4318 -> 2.7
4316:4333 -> -1.2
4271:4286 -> 0.7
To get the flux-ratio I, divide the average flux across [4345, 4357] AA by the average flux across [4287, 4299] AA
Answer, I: 1.12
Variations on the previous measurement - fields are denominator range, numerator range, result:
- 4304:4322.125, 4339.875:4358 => 1.07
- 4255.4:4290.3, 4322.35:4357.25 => 1.01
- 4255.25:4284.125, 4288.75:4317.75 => 0.86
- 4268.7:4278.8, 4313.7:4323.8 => 1.14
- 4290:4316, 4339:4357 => 1.16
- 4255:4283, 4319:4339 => 1.06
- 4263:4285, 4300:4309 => 0.77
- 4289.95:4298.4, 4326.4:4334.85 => 1.17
